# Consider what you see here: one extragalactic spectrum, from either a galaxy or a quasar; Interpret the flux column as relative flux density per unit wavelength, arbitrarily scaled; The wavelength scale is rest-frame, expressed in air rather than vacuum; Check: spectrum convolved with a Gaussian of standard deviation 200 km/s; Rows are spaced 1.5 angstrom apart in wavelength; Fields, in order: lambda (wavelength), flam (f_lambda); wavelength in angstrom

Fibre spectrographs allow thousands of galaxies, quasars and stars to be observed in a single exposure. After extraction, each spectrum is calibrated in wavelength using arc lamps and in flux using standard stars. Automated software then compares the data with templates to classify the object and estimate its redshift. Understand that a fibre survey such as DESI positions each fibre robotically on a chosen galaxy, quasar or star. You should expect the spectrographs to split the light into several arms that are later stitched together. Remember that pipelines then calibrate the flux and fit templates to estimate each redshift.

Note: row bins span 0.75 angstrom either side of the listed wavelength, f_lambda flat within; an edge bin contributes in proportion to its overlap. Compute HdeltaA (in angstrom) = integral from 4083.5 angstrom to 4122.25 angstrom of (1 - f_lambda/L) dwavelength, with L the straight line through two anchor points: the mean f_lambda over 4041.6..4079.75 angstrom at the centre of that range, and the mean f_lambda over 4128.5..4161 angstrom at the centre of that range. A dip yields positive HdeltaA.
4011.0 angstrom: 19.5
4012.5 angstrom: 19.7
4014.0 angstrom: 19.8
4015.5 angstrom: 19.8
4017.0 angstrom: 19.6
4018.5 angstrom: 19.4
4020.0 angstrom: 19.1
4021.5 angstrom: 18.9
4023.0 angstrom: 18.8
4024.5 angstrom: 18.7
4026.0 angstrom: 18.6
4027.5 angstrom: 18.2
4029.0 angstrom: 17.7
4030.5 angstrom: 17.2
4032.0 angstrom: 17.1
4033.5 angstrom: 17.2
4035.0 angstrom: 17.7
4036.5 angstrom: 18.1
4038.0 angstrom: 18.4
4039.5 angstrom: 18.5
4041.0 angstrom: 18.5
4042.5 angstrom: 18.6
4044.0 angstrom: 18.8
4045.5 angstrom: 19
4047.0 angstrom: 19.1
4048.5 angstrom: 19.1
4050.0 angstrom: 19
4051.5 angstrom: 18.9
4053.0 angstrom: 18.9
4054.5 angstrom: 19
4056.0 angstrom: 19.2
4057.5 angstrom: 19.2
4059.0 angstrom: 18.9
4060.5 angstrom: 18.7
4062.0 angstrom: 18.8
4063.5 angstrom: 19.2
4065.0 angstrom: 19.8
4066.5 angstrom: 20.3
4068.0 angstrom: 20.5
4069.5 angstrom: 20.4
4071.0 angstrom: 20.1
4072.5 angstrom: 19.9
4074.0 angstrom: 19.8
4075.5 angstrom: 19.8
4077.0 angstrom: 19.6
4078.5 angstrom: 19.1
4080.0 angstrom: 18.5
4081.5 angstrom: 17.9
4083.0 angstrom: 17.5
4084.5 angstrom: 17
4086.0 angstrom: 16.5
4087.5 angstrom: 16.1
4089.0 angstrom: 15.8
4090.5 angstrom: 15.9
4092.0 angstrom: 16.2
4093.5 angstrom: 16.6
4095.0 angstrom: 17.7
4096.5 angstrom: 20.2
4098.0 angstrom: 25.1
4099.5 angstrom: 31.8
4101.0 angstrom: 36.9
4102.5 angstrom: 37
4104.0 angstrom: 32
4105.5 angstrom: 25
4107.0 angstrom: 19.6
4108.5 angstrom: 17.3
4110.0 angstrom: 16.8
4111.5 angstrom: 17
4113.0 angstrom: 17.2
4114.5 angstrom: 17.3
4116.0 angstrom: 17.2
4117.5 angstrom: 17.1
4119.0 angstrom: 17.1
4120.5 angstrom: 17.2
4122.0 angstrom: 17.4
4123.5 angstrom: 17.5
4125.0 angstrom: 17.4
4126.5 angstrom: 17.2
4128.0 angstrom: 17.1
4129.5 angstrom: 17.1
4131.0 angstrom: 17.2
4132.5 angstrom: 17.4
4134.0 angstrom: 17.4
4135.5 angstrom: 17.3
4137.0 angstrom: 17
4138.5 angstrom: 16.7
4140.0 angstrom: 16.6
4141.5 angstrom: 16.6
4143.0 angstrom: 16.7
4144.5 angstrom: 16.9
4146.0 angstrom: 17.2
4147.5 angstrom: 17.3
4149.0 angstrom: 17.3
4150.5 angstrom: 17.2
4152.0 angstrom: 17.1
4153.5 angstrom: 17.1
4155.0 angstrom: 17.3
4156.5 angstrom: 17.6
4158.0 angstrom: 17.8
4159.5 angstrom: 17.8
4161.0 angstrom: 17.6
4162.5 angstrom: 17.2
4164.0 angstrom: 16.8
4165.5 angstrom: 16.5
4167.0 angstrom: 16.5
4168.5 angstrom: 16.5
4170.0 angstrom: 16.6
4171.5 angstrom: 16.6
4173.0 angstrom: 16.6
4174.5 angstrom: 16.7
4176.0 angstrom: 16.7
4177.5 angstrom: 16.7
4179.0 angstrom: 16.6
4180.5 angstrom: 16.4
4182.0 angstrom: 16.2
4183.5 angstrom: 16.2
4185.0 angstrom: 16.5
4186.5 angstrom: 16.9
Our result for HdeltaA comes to -4.7 angstrom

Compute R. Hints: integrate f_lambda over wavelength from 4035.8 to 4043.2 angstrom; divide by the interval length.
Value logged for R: 18.4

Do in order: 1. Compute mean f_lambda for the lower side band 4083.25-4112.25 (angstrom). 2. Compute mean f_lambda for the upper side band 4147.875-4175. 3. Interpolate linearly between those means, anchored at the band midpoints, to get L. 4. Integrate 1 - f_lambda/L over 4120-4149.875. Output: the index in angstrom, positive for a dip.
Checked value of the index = 2.8 angstrom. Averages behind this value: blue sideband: 21.5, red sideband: 17.1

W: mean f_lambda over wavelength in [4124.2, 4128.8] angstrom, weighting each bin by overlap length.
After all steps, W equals 17.2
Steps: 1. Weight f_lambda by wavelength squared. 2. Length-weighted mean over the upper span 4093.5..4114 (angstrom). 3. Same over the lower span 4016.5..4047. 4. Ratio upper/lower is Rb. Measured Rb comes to 1.34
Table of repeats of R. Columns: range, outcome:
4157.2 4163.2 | 17.6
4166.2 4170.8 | 16.5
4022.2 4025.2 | 18.8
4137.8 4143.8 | 16.7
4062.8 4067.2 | 19.8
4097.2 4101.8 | 31.2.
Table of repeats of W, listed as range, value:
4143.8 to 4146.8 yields 17.1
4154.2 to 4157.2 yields 17.4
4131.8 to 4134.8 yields 17.4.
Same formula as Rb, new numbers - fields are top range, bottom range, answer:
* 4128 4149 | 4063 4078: 0.88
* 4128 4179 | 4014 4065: 0.96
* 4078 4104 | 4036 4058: 1.16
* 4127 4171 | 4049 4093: 0.95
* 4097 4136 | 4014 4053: 1.15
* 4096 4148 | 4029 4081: 1.07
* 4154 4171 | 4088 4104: 0.75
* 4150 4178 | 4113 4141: 1.01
